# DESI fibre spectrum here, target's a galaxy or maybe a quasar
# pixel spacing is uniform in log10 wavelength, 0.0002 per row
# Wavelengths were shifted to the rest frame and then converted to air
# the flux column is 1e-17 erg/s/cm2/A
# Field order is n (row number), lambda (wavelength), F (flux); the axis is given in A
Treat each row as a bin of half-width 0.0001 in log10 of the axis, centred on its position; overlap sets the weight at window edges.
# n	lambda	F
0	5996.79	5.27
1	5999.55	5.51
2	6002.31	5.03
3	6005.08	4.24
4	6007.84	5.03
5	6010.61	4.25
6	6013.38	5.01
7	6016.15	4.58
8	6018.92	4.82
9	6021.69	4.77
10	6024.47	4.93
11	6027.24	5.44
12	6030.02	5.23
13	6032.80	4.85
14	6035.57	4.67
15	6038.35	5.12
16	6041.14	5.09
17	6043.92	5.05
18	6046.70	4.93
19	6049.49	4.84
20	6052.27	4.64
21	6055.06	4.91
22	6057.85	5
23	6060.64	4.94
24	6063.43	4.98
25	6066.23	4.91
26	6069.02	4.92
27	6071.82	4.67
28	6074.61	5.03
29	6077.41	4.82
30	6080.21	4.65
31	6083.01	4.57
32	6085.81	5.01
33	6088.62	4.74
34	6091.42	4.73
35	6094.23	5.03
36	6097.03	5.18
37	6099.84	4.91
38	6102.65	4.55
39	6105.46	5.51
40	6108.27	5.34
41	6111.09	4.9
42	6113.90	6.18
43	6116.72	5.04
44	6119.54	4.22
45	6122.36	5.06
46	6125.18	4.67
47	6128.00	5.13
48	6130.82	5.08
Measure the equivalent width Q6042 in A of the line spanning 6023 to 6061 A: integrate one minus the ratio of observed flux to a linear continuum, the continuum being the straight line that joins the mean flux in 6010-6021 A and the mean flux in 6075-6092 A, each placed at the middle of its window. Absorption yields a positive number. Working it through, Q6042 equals -1.98 A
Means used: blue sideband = 4.7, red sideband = 4.77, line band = 4.97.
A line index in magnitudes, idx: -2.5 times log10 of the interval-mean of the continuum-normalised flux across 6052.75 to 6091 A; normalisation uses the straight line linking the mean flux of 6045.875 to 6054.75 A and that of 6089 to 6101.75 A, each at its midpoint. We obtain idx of 0.004 mag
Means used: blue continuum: 4.81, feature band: 4.85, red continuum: 4.93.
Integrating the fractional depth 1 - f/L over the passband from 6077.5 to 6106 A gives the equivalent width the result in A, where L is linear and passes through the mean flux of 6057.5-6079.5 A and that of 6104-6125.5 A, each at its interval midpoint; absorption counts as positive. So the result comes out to 0.9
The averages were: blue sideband 4.9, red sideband 5.13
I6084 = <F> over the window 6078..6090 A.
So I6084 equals 4.75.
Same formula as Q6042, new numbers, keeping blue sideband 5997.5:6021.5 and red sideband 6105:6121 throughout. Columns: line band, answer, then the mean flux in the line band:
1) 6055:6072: 0.3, 4.92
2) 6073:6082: 0.4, 4.82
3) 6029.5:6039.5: -0.1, 4.94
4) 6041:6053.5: 0.1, 4.9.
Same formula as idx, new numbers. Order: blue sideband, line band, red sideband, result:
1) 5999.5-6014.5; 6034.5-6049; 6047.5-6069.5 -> -0.02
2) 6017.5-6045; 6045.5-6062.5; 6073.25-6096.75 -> 0.01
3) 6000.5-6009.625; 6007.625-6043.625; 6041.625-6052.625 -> -0.01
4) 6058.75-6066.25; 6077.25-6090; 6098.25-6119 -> 0.07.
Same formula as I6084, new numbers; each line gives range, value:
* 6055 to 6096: 4.86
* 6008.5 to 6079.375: 4.9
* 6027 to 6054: 4.97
